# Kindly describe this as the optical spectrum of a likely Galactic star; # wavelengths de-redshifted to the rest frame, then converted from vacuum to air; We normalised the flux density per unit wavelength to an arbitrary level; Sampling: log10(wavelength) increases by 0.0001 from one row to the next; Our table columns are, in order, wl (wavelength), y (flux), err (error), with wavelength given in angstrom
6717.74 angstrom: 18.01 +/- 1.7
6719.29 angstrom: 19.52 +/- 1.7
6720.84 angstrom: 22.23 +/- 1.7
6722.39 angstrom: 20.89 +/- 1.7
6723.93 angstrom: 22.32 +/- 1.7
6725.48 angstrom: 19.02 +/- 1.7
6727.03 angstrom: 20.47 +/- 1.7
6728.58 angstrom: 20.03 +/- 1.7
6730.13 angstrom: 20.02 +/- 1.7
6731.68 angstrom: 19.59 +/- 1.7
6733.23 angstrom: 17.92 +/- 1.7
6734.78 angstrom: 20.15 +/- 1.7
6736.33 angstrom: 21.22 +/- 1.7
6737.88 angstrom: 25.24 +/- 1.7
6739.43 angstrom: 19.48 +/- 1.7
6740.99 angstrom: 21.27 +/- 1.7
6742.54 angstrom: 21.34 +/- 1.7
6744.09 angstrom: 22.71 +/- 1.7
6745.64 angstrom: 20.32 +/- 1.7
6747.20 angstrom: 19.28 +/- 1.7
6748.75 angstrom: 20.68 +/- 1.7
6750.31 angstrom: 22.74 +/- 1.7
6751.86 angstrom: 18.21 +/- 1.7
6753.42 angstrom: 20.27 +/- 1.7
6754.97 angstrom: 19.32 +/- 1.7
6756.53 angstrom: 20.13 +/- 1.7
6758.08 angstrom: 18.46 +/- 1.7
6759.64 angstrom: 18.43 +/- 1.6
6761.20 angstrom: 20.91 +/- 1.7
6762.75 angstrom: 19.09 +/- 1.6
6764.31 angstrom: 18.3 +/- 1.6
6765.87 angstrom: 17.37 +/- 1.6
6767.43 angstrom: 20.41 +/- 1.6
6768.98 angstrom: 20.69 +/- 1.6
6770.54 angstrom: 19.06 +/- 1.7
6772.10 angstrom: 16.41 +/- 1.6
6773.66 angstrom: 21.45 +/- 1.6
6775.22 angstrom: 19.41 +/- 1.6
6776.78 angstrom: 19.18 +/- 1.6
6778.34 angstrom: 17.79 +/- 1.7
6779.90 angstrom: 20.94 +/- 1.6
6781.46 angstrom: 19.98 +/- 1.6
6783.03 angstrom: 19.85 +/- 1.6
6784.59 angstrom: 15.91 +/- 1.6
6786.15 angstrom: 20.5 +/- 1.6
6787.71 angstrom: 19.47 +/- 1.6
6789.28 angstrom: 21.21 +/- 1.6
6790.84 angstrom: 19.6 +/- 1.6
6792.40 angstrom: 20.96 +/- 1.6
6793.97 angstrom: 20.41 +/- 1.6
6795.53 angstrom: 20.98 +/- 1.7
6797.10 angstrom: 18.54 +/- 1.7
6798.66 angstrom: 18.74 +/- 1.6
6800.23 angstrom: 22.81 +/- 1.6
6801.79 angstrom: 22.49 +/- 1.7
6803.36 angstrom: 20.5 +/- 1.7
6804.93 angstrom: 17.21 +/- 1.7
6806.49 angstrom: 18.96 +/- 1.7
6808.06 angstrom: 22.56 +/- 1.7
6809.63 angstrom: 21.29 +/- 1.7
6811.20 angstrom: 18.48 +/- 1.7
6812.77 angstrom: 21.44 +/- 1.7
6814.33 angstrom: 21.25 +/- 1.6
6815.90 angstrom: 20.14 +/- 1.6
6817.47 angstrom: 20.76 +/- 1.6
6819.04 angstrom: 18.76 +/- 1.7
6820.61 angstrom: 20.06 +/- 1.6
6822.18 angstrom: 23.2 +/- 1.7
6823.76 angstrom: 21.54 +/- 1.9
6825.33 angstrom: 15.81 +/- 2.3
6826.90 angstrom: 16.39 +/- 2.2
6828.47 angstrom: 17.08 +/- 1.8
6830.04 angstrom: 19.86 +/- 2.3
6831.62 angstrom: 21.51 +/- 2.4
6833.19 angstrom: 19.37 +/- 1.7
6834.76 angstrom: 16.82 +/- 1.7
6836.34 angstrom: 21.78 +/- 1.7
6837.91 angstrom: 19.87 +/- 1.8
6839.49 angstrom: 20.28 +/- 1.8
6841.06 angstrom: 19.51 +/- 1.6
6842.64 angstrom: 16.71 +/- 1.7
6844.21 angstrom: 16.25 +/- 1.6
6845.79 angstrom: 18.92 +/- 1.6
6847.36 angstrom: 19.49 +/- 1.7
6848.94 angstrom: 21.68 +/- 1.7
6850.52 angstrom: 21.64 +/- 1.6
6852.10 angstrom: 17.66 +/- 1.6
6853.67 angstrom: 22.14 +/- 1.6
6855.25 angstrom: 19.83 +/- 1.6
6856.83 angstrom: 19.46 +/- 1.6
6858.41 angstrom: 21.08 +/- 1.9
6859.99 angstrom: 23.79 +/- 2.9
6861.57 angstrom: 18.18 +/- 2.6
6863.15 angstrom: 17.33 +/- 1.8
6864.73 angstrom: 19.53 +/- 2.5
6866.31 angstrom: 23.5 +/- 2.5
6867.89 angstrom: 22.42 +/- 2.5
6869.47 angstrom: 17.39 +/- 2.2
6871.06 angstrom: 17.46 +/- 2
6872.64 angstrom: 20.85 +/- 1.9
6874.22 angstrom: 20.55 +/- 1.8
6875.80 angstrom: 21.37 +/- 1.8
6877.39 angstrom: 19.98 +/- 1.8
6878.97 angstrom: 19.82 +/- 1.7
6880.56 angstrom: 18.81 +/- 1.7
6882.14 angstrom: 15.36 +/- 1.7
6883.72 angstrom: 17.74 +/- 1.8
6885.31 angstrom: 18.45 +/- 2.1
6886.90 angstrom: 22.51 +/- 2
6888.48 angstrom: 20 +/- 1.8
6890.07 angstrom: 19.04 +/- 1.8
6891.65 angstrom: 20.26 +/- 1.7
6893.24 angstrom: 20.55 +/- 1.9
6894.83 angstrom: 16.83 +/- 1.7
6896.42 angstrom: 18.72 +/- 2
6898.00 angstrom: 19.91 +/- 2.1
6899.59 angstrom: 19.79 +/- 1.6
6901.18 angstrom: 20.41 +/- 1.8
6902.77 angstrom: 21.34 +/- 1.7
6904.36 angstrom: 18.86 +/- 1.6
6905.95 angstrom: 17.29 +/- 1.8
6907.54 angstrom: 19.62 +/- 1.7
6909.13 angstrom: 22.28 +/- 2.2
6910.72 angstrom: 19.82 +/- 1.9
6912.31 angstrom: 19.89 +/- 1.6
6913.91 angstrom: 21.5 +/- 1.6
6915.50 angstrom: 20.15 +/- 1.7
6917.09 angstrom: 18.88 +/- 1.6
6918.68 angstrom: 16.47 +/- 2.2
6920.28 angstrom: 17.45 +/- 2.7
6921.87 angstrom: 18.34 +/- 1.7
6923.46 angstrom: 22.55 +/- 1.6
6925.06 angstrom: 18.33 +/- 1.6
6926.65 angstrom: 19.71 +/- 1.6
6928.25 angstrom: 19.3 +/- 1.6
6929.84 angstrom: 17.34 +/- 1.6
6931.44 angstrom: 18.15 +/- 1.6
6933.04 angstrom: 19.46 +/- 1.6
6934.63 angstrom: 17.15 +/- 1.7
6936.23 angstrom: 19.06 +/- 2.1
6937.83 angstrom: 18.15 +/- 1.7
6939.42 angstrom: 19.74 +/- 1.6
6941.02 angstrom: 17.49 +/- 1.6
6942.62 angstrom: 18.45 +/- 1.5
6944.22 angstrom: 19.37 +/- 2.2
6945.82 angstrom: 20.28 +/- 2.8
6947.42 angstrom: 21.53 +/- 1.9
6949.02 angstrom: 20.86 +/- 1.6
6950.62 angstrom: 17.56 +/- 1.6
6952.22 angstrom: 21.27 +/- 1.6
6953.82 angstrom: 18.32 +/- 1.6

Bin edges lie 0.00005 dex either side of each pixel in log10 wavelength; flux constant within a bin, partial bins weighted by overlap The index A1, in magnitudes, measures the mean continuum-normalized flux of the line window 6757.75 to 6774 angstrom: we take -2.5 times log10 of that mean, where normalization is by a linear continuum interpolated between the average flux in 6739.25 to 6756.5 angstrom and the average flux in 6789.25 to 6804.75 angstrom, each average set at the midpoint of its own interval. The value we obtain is 0.077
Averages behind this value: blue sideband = 20.5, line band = 19.1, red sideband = 20.5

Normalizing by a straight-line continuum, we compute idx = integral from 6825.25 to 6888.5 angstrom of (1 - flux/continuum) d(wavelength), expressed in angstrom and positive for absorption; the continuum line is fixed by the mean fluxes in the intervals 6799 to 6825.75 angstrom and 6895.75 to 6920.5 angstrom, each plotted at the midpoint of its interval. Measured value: 1.71 angstrom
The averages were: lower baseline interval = 20.5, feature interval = 19.5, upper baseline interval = 19.6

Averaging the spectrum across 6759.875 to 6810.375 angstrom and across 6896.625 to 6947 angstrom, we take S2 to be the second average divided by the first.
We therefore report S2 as 0.97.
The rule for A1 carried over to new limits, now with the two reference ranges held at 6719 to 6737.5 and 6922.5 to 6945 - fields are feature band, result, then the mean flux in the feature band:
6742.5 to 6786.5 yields 0.03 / 19.6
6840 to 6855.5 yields 0.01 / 19.4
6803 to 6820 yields -0.02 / 20.1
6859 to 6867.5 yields -0.06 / 20.6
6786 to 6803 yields -0.03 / 20.5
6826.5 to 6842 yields 0.02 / 19.3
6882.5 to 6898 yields 0.00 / 19.3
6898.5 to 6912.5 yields -0.05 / 19.9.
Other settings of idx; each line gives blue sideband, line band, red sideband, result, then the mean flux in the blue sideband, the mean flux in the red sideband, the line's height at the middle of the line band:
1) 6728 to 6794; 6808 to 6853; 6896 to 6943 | -0.1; 19.9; 19.2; 19.6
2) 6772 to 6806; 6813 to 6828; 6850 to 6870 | 0.2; 19.8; 20.3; 20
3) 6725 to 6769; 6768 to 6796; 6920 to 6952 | 0.4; 20.1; 19.1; 19.9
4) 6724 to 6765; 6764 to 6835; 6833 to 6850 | -0.3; 20.2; 19.2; 19.6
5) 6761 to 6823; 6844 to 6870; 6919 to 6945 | -1.0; 19.9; 18.7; 19.4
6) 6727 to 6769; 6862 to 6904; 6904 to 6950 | -0.3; 20.1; 19.2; 19.4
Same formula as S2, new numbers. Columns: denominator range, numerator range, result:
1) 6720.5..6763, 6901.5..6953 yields 0.95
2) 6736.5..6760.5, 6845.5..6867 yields 0.99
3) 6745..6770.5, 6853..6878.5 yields 1.03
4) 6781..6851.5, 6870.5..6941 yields 0.98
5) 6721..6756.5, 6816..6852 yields 0.94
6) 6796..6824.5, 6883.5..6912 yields 0.96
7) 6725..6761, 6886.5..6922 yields 0.96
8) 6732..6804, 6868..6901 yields 0.97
